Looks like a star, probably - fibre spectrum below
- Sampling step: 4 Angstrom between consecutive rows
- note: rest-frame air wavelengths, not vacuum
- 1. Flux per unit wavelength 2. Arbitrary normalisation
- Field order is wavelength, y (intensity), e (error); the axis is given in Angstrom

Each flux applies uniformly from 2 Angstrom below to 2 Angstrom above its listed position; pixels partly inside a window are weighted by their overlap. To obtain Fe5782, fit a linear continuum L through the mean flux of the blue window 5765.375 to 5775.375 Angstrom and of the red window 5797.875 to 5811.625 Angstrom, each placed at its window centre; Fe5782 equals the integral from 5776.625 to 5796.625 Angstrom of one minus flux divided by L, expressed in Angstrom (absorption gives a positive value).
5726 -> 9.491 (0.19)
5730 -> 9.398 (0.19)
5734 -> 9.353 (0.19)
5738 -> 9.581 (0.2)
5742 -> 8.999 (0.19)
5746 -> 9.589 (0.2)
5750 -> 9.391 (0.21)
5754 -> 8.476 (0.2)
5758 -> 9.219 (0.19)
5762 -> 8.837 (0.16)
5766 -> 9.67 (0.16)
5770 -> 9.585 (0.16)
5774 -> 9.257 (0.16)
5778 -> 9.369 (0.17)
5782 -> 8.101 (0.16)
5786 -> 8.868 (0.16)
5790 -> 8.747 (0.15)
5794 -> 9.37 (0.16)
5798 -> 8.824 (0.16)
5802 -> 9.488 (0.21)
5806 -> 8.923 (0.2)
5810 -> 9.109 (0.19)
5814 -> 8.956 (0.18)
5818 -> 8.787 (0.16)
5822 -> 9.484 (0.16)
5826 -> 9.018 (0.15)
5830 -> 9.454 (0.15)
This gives 1.0 Angstrom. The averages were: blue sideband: 9.5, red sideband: 9.12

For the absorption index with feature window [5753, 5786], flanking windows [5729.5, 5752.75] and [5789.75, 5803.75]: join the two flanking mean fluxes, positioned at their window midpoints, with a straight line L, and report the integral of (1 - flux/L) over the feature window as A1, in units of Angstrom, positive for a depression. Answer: 0.64 Angstrom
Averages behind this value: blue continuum 9.36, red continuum 9.15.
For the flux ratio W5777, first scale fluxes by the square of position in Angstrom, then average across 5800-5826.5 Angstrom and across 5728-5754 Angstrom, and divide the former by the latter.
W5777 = 1.00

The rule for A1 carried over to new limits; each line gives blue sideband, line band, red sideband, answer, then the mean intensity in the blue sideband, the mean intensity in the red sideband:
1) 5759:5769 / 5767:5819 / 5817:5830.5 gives 1.1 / 9.28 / 9.19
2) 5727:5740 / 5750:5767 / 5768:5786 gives 0.3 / 9.45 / 9.05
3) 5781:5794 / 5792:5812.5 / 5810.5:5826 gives -0.6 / 8.73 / 9.07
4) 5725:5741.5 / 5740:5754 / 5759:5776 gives 0.3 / 9.41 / 9.33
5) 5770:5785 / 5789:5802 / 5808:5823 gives -0.1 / 9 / 9.06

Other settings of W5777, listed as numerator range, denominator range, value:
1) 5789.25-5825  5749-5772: 1.00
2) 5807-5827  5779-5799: 1.04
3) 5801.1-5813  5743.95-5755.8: 1.02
